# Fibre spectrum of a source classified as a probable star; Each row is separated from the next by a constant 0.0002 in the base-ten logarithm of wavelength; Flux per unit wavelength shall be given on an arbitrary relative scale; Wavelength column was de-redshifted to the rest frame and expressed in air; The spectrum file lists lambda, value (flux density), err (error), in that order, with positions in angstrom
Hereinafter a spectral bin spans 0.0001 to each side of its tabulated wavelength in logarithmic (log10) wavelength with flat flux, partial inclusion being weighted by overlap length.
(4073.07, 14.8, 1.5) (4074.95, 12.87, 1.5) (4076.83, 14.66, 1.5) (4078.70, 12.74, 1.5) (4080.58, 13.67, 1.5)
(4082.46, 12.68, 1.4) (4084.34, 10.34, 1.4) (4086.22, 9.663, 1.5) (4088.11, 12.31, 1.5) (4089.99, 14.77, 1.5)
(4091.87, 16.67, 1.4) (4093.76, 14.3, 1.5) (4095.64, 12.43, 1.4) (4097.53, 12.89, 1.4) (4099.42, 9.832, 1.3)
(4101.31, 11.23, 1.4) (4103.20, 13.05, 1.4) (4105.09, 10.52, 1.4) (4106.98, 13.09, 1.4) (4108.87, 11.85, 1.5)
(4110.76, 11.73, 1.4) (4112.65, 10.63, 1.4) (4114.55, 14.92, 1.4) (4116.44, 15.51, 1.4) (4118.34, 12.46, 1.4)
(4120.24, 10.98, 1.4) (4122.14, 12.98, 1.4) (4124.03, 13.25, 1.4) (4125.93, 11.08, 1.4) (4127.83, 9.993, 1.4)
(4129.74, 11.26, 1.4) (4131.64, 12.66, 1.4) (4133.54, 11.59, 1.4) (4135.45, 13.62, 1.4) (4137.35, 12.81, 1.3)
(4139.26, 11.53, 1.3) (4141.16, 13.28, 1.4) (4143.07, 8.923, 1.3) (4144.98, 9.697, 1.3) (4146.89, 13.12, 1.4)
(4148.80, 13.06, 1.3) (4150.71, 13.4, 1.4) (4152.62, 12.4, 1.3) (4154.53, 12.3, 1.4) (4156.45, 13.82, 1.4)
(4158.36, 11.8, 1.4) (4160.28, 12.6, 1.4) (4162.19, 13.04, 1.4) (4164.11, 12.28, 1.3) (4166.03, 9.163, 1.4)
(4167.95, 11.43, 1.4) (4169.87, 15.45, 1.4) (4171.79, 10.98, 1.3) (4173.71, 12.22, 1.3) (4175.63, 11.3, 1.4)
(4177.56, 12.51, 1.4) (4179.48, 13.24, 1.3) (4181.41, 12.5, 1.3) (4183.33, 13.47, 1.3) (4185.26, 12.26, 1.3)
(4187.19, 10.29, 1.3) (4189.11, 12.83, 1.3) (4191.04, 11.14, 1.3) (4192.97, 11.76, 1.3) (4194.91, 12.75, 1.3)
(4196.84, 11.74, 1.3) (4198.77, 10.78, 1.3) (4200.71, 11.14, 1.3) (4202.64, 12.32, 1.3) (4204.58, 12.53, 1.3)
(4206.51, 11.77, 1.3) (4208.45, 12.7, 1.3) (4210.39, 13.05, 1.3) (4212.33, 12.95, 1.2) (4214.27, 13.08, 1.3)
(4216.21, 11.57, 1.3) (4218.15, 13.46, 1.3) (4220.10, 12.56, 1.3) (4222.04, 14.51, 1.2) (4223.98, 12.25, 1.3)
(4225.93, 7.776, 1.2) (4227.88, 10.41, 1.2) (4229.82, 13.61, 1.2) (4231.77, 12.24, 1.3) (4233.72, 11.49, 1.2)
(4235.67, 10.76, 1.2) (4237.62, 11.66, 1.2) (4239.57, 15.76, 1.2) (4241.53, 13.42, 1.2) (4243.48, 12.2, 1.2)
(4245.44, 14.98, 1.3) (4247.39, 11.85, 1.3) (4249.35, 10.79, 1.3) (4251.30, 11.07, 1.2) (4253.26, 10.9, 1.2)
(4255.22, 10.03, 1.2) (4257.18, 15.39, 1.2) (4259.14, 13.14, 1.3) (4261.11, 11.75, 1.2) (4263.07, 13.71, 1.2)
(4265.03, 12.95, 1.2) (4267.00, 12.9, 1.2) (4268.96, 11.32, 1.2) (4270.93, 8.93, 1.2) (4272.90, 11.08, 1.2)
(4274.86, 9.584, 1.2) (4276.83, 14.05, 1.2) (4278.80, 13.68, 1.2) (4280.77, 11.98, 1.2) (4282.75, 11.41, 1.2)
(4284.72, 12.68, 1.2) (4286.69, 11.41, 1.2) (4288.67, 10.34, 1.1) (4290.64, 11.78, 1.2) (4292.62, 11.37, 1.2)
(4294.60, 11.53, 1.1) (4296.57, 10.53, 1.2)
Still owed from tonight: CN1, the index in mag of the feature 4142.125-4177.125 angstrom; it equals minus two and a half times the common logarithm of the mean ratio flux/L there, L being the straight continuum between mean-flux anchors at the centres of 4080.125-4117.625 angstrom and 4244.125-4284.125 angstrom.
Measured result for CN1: 0.03 mag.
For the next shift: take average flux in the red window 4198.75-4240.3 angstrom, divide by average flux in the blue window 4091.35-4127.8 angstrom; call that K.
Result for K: 0.98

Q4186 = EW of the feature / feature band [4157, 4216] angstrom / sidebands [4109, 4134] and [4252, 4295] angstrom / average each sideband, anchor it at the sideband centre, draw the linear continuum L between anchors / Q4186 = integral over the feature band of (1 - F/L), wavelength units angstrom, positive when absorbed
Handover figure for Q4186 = -0.4 angstrom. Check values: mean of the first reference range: 12.2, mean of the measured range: 12.2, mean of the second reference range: 11.9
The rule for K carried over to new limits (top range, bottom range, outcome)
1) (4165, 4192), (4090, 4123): 0.95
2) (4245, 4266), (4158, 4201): 1.03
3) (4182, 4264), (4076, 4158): 0.99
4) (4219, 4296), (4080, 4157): 0.98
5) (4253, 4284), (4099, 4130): 1.00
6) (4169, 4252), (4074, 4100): 0.95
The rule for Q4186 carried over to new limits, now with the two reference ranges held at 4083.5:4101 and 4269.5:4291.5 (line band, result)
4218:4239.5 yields -0.32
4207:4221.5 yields -1.10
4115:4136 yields 0.03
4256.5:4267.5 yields -1.54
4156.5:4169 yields 0.27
